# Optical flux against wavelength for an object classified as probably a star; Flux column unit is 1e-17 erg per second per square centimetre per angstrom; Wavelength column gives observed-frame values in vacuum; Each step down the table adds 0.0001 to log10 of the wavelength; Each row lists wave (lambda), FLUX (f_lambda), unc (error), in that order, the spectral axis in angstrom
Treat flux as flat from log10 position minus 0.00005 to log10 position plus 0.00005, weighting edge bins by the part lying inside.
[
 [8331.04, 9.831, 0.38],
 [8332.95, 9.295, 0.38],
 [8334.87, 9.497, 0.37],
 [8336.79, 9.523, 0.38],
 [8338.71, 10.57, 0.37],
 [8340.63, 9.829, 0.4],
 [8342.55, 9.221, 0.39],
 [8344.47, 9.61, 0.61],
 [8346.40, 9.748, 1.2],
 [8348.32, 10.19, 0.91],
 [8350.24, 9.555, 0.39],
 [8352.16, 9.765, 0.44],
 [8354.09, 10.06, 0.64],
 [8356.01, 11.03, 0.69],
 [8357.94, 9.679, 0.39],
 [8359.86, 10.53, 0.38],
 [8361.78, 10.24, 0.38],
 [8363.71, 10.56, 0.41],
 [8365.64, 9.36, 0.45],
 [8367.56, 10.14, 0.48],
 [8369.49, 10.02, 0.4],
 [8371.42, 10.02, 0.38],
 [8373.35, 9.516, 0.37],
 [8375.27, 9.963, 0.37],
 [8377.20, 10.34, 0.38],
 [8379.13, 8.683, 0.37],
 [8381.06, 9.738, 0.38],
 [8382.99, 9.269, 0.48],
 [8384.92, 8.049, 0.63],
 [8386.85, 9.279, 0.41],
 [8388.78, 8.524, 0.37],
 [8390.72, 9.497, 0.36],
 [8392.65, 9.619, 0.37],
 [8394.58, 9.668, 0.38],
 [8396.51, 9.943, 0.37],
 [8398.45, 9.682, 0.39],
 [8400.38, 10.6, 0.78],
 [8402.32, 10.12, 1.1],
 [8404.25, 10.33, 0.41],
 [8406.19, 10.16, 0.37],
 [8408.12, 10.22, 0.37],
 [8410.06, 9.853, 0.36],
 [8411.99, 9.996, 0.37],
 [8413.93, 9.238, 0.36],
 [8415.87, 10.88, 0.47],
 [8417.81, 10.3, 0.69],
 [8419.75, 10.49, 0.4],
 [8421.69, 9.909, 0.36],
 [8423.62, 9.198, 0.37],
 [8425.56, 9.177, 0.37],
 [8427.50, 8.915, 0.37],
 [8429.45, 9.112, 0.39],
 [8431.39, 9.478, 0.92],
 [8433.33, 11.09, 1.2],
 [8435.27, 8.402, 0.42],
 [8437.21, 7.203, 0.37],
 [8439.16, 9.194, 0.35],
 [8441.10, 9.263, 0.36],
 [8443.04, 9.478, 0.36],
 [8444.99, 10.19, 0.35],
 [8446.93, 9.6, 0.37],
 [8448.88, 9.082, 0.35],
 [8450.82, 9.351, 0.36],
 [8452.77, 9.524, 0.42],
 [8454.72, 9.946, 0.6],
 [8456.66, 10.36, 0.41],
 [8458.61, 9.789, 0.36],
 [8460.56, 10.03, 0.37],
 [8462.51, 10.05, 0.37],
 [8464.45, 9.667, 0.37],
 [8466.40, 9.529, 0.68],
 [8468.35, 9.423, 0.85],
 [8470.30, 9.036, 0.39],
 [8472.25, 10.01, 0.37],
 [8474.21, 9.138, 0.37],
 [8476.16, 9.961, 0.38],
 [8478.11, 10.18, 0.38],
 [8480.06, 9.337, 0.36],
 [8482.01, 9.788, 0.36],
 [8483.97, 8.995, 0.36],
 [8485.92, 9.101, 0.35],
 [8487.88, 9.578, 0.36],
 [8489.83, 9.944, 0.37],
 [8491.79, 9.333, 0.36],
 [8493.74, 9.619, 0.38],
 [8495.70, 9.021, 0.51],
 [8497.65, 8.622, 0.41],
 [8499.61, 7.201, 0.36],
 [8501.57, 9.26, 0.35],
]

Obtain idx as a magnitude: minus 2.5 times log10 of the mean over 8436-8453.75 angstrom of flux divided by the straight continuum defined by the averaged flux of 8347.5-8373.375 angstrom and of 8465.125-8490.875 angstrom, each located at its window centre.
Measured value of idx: 0.06 mag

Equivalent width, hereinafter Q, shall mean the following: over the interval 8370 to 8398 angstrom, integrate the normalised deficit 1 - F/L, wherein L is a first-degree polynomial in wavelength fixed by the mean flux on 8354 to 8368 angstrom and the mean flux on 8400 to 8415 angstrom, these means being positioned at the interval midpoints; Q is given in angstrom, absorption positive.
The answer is 1.9 angstrom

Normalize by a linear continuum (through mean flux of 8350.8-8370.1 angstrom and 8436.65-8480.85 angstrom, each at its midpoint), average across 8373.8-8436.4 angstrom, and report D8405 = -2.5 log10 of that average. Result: 0.02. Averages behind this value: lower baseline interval 10.1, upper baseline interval 9.56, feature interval 9.67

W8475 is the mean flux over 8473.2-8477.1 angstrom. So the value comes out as 9.53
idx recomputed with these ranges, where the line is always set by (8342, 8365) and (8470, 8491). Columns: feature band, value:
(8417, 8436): 0.02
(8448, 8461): -0.01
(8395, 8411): -0.03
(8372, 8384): 0.04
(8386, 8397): 0.05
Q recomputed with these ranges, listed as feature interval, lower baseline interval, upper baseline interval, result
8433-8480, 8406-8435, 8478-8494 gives 0.5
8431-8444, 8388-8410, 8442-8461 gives 0.8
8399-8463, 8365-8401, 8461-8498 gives -1.1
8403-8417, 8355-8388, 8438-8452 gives -0.7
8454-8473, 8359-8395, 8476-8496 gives -0.5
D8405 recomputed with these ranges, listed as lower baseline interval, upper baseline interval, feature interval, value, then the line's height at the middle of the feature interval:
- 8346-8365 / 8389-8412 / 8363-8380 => 0.02 mag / 10.1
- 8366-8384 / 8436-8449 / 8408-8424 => -0.07 mag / 9.37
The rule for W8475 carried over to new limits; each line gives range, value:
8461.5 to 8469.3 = 9.68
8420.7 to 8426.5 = 9.45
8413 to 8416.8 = 10.1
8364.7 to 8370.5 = 9.84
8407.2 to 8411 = 10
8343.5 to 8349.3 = 9.84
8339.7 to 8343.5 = 9.53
